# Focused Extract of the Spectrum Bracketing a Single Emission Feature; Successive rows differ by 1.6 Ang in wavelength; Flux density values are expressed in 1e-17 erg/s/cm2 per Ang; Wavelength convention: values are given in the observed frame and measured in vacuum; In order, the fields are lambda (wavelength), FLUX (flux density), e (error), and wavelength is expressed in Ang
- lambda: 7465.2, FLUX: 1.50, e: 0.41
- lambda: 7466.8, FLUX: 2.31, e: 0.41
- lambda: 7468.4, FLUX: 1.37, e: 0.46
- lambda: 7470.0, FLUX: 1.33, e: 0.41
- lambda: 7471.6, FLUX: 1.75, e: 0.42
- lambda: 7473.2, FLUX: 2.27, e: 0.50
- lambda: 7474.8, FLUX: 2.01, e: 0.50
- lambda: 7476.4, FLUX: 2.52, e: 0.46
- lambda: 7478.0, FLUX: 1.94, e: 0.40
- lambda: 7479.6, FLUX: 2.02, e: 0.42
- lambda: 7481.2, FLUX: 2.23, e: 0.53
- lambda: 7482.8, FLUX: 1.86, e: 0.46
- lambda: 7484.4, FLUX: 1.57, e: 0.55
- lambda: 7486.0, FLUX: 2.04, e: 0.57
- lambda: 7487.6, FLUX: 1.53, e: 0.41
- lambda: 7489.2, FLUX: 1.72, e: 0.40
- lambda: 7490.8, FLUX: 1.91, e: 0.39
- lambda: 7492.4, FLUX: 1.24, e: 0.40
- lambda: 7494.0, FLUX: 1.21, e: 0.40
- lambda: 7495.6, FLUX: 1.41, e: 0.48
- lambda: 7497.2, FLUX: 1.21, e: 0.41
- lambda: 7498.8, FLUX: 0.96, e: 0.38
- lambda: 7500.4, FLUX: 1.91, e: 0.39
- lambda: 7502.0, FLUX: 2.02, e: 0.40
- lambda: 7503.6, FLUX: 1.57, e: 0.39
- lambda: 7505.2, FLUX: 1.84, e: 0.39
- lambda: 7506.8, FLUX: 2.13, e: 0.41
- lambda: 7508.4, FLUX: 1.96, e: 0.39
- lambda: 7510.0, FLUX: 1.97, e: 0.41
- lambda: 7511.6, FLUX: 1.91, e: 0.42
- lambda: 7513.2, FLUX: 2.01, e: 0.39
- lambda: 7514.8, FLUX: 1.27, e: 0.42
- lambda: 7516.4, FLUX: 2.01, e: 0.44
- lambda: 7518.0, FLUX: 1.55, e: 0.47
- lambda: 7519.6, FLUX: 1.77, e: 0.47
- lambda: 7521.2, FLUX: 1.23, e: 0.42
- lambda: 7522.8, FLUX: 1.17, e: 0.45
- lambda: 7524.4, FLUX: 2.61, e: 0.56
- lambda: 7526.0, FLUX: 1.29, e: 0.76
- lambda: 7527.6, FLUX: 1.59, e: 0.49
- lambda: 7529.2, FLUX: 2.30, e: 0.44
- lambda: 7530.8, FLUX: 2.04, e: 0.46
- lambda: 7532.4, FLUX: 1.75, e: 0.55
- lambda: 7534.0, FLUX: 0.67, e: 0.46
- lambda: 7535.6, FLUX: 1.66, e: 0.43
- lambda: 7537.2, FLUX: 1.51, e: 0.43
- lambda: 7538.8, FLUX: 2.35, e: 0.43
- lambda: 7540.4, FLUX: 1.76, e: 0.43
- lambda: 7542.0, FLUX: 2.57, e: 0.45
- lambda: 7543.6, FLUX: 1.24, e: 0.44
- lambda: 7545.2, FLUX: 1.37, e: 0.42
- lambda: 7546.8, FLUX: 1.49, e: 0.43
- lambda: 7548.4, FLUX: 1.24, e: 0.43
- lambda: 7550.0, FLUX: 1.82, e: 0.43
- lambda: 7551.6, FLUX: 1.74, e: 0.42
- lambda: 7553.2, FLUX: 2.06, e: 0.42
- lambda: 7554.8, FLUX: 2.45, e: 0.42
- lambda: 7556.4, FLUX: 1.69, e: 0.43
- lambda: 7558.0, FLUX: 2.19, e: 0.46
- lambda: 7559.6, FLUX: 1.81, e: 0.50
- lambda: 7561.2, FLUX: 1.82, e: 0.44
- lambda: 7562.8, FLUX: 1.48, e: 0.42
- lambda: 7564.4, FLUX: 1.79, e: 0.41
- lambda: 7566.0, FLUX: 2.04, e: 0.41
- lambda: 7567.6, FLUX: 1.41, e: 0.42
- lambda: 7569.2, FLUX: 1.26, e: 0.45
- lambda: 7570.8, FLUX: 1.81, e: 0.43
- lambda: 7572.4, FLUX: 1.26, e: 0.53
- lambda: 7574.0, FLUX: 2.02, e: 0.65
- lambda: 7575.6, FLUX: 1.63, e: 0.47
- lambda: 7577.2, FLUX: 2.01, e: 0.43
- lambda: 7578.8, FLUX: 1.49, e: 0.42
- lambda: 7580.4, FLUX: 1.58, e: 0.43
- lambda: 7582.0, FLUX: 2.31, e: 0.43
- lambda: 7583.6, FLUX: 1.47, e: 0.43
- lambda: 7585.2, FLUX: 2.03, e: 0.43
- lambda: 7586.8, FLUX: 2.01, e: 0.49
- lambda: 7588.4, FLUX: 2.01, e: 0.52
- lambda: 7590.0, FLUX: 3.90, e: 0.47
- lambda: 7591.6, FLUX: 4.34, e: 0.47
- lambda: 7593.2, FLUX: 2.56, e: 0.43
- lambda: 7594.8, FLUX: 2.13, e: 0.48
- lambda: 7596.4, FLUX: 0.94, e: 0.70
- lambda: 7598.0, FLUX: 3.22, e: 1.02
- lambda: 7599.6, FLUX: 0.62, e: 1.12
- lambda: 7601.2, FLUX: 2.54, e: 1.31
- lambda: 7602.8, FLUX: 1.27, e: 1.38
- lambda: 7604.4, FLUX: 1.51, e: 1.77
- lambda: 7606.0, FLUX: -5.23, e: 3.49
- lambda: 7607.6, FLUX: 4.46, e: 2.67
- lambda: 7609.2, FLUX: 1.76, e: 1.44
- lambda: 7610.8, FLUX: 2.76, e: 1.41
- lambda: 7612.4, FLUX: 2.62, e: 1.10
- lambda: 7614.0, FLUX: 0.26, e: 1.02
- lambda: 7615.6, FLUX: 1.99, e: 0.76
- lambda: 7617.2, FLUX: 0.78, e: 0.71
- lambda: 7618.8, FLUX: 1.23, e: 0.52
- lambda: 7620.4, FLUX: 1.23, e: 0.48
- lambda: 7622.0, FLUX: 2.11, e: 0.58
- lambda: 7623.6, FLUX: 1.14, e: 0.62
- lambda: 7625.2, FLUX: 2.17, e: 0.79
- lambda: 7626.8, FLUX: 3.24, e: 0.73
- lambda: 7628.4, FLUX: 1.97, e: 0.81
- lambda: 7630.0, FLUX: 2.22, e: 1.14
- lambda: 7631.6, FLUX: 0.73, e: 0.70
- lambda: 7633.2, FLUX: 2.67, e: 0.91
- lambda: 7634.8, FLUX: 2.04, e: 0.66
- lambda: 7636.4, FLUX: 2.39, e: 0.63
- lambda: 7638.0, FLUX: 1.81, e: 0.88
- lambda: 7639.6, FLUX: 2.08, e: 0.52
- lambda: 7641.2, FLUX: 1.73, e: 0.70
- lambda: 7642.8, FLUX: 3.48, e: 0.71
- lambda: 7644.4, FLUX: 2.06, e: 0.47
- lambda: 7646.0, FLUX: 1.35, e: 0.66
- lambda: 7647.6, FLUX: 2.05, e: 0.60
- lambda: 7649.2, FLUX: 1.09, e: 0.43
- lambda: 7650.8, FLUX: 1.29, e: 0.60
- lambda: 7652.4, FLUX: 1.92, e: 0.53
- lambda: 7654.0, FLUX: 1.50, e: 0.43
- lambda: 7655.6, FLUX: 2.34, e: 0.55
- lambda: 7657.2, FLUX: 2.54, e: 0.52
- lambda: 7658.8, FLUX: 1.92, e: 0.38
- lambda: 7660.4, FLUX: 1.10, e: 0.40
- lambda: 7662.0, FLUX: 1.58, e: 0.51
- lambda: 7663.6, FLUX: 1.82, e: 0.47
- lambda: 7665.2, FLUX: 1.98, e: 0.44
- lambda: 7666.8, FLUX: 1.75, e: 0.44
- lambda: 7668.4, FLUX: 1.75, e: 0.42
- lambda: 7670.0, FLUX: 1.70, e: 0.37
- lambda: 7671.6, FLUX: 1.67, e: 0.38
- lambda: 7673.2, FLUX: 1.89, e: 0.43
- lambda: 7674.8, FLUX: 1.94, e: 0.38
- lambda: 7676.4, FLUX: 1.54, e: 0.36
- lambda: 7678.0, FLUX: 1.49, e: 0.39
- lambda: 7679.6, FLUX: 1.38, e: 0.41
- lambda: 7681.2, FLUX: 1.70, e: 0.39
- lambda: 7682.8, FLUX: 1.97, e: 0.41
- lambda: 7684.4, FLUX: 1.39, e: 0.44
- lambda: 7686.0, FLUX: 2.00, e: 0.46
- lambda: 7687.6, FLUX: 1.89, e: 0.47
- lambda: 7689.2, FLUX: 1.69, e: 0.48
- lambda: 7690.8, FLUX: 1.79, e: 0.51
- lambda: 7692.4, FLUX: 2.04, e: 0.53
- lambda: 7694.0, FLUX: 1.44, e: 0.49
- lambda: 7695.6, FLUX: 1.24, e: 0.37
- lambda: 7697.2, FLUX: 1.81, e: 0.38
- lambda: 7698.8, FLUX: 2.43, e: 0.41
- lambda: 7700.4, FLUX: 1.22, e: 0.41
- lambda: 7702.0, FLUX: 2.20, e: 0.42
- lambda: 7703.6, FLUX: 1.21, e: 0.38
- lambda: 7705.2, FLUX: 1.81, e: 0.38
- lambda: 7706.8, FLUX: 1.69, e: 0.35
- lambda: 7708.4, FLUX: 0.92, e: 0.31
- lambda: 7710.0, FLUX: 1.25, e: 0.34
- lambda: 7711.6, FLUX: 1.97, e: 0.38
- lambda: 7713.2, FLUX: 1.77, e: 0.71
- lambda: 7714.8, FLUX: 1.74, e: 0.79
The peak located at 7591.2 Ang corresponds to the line [S II] 6716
